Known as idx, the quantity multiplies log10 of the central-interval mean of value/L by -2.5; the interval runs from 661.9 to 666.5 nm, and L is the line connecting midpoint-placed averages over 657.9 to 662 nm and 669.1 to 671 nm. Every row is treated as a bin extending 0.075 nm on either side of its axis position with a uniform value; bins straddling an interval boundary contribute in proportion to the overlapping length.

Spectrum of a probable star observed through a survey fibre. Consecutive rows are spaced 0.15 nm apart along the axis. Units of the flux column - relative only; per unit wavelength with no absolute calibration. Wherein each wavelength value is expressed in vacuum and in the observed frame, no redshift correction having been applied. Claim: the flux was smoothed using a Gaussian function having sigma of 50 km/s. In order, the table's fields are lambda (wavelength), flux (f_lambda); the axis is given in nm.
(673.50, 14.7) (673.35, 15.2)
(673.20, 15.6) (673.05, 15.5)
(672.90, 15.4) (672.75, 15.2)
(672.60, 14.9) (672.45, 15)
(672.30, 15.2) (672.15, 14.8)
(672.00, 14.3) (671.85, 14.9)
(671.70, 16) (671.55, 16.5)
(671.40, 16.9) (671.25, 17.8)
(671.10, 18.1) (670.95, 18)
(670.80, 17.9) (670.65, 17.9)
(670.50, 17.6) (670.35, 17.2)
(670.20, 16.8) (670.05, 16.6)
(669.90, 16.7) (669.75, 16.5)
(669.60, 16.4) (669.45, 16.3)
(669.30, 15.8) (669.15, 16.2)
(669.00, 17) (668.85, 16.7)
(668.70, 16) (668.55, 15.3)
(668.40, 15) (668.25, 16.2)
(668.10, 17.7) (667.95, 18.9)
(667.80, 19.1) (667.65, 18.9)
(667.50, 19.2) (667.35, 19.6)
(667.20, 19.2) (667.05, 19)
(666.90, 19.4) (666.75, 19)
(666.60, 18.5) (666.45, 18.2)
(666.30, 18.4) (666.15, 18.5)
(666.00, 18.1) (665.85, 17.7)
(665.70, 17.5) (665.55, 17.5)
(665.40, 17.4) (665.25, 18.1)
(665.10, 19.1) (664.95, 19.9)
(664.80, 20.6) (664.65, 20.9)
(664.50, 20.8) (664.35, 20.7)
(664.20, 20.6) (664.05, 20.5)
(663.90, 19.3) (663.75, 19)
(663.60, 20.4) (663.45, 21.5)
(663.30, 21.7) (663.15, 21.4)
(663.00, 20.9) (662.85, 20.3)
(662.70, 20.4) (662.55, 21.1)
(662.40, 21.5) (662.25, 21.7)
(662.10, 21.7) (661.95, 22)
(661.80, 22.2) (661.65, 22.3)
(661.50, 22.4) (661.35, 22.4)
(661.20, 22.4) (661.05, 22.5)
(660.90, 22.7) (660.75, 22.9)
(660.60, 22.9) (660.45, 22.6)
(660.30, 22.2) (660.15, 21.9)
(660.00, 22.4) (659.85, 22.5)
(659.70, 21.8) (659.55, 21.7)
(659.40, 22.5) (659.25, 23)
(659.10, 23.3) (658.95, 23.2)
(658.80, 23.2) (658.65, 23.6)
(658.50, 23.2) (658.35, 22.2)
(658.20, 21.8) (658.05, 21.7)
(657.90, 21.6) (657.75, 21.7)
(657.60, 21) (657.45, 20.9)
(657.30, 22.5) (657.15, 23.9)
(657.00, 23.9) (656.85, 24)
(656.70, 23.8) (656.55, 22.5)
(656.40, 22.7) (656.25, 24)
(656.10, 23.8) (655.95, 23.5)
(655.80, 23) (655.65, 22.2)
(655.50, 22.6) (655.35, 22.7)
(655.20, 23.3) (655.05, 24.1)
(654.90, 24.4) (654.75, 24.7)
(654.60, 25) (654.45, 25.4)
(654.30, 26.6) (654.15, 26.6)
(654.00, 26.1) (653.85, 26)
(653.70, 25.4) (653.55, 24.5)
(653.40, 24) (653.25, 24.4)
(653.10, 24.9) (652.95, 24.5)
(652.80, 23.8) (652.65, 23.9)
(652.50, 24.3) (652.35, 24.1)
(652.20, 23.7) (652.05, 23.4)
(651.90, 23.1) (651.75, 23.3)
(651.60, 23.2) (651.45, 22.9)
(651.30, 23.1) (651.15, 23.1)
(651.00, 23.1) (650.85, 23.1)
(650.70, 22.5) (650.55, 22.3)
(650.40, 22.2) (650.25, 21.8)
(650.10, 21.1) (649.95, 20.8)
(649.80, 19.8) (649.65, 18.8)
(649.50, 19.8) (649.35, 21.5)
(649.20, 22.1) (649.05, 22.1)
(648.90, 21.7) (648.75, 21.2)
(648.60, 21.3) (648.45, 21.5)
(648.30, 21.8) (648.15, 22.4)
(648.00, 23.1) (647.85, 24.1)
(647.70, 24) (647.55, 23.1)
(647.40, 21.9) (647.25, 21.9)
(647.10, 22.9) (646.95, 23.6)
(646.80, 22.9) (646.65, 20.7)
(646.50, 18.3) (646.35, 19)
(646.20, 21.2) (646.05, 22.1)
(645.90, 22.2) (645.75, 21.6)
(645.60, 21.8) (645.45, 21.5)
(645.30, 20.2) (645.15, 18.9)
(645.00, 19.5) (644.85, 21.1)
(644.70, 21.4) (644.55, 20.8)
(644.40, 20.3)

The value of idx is 0.01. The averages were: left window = 22.5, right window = 16.9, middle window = 19.9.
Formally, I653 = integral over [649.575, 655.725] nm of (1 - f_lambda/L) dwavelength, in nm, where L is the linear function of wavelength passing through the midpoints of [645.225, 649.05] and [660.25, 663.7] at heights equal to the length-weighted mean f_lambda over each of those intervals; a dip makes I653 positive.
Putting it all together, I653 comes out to -0.479 nm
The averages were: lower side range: 21.8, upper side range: 21.8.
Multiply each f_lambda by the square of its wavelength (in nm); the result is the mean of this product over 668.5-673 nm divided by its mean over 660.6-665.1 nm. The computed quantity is 0.79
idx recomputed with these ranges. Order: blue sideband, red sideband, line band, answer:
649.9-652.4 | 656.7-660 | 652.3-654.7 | -0.10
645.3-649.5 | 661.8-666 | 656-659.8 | -0.10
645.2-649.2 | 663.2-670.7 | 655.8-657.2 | -0.17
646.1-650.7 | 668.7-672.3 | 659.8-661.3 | -0.19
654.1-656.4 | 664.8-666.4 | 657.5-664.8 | -0.05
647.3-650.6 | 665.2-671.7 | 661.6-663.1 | -0.14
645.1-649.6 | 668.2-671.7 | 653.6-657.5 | -0.20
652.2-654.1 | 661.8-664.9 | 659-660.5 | -0.01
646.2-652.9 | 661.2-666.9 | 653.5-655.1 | -0.18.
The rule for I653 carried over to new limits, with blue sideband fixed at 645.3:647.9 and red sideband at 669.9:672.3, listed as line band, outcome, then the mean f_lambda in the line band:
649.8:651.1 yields -0.06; 22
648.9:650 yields 0.03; 20.8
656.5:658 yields -0.23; 22.6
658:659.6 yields -0.28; 22.7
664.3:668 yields -0.25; 19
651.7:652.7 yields -0.15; 23.7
